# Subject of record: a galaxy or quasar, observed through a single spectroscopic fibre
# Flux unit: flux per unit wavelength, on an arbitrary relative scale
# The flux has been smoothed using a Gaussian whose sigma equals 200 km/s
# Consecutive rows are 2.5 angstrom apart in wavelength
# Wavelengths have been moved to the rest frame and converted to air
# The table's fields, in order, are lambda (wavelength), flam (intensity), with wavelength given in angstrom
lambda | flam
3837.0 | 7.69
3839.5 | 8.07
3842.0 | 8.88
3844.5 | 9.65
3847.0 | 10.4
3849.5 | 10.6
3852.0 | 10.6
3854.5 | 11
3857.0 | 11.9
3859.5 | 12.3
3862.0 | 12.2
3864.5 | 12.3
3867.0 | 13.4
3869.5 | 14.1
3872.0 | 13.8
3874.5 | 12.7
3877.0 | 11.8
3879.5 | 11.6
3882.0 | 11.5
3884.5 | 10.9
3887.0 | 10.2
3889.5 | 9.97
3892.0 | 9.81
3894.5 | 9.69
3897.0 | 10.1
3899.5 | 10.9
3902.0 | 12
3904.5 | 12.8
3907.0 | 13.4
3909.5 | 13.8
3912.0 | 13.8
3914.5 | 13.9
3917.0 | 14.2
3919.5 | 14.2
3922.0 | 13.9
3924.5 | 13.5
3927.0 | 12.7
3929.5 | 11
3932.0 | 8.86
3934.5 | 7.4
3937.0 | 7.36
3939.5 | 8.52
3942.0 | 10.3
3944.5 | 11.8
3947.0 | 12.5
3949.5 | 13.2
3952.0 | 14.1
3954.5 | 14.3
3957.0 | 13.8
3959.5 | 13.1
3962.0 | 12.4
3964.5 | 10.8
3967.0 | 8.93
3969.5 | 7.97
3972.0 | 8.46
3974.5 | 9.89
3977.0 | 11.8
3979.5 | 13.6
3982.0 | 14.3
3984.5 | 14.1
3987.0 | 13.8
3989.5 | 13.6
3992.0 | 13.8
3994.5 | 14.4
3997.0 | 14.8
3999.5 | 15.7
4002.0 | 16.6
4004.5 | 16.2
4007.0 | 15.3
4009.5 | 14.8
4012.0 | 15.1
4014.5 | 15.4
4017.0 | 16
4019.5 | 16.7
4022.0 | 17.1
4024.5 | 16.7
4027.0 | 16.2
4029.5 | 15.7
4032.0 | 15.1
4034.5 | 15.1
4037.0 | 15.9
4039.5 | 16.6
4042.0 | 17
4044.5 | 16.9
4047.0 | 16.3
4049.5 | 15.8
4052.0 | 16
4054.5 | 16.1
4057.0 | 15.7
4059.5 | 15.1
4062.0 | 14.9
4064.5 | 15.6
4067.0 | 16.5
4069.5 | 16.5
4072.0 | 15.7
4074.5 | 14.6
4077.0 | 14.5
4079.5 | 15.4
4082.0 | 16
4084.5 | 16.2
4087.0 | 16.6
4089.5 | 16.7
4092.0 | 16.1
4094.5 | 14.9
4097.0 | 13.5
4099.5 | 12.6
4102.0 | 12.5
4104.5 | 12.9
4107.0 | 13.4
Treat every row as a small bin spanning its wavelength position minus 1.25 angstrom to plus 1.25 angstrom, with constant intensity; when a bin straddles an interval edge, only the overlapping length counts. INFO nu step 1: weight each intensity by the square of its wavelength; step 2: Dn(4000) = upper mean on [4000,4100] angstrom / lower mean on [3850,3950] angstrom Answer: 1.45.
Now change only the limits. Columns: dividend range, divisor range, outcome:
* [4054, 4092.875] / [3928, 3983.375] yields 1.50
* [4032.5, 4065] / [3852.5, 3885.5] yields 1.42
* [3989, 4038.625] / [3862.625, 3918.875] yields 1.36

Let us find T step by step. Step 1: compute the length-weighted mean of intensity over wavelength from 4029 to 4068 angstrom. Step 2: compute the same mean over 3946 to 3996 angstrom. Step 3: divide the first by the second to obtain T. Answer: 1.28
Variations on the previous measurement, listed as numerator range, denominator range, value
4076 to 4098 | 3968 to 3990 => 1.31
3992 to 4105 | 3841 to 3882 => 1.33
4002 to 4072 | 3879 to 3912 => 1.40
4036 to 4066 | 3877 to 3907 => 1.45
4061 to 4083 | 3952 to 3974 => 1.37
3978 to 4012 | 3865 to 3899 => 1.28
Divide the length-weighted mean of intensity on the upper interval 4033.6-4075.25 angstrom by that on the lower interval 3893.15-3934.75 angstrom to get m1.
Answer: 1.30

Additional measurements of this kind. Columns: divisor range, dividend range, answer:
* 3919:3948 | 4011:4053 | 1.48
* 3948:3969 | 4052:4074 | 1.27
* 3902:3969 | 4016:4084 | 1.32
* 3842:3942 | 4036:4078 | 1.37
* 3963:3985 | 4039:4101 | 1.42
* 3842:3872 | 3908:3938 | 1.04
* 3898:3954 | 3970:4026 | 1.20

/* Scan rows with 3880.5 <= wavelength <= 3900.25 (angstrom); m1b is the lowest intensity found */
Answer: 9.69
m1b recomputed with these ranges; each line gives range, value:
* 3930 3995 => 7.36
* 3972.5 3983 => 9.89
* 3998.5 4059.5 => 14.8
